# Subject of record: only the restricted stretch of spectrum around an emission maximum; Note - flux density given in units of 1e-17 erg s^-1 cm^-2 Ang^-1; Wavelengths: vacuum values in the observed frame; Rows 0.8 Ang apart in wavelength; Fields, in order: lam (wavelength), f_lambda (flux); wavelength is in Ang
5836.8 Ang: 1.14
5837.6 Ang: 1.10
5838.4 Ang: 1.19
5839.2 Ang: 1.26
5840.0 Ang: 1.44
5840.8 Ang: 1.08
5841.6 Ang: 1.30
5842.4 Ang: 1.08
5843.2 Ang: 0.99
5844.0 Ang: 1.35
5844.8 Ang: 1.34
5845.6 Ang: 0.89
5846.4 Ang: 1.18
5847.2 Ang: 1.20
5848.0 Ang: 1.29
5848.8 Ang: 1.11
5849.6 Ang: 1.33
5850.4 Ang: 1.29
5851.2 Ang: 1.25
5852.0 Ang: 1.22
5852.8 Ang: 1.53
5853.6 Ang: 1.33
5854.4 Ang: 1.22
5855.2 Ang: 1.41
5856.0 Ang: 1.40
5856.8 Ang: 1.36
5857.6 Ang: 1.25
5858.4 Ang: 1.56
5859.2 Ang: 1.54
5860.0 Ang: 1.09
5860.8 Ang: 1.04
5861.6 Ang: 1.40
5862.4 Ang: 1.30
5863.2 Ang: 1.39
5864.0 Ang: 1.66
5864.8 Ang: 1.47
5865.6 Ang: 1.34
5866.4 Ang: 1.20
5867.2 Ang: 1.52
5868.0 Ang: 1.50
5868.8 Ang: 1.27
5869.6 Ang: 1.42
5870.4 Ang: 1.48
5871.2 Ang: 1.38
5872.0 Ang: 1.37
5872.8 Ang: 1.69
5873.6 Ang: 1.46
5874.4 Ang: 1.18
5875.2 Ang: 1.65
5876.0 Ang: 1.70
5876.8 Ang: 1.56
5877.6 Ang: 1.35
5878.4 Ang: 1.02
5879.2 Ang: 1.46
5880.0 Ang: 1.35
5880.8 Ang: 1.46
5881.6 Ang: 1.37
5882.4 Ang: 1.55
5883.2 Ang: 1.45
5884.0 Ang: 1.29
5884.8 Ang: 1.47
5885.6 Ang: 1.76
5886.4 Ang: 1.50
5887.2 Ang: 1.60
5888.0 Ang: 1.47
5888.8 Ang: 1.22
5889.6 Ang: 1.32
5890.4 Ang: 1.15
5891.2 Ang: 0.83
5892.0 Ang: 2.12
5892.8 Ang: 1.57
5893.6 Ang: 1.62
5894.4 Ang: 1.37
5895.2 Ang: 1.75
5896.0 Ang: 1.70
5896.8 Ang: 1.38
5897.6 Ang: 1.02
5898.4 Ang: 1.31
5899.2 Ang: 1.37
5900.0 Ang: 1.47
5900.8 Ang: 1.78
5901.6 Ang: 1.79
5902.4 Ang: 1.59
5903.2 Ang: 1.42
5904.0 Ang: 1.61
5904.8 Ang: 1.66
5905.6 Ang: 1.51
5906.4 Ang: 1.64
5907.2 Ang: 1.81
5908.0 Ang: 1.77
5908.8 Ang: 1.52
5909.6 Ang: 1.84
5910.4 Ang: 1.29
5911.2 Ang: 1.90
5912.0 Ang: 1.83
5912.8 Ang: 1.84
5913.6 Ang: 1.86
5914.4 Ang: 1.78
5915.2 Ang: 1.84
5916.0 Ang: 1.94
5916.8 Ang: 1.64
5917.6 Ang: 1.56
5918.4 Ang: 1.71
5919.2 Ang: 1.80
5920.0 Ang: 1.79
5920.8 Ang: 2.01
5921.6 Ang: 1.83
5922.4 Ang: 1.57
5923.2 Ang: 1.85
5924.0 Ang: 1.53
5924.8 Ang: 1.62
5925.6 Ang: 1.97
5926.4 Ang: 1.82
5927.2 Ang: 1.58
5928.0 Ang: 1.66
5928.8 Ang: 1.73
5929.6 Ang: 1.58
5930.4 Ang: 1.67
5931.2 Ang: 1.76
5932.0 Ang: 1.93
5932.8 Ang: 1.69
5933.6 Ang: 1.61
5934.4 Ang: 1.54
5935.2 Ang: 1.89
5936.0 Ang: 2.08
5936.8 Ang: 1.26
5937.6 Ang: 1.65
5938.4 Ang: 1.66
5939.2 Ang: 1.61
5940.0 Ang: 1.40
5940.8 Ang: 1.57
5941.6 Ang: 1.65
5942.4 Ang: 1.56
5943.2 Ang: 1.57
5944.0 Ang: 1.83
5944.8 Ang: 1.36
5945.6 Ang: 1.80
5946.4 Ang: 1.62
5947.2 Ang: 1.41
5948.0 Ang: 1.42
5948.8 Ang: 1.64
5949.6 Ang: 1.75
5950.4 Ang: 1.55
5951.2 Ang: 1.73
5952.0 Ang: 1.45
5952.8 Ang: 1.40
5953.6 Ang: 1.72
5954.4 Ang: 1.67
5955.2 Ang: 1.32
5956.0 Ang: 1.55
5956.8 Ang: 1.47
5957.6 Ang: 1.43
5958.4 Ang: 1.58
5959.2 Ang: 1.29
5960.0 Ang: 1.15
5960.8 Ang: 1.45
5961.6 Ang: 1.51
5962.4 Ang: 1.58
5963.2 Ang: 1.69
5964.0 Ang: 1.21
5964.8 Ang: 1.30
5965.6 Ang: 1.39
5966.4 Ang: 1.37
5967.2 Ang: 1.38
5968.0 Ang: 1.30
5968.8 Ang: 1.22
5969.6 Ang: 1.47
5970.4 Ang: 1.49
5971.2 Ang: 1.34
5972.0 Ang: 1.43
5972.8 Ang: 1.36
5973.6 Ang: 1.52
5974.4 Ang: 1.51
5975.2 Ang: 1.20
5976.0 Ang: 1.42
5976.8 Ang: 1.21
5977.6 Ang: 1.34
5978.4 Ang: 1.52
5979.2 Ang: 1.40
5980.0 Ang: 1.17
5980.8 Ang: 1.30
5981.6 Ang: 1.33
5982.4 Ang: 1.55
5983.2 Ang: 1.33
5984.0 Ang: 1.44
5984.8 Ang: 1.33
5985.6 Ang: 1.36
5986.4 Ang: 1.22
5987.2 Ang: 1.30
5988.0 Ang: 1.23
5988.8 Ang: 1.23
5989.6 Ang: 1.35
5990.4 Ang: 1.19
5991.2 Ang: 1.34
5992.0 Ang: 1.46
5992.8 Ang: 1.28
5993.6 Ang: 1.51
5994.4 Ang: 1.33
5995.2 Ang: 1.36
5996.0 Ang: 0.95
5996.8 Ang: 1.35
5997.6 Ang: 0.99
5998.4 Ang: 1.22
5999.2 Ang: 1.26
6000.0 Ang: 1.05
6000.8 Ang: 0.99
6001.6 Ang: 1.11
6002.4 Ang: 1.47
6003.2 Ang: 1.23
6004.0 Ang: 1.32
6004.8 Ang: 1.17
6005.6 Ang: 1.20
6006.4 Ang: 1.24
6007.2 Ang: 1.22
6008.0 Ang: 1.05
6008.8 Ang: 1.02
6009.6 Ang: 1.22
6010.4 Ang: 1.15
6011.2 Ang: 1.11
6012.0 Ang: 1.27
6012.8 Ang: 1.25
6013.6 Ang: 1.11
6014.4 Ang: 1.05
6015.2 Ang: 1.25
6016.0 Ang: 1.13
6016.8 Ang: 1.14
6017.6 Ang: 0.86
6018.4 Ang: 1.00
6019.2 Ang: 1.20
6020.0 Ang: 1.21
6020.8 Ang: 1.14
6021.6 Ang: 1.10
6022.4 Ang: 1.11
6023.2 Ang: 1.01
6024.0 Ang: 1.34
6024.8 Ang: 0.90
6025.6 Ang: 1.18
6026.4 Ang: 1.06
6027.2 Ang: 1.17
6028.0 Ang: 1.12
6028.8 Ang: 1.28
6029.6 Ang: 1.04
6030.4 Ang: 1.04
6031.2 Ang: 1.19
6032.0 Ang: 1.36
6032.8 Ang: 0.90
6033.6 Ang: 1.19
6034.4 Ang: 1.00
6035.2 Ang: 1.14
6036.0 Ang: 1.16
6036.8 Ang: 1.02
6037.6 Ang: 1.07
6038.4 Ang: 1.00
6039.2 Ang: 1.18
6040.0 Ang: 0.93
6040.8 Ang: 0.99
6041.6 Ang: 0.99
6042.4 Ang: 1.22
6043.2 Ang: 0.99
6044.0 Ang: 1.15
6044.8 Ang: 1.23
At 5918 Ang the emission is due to C III] 1909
